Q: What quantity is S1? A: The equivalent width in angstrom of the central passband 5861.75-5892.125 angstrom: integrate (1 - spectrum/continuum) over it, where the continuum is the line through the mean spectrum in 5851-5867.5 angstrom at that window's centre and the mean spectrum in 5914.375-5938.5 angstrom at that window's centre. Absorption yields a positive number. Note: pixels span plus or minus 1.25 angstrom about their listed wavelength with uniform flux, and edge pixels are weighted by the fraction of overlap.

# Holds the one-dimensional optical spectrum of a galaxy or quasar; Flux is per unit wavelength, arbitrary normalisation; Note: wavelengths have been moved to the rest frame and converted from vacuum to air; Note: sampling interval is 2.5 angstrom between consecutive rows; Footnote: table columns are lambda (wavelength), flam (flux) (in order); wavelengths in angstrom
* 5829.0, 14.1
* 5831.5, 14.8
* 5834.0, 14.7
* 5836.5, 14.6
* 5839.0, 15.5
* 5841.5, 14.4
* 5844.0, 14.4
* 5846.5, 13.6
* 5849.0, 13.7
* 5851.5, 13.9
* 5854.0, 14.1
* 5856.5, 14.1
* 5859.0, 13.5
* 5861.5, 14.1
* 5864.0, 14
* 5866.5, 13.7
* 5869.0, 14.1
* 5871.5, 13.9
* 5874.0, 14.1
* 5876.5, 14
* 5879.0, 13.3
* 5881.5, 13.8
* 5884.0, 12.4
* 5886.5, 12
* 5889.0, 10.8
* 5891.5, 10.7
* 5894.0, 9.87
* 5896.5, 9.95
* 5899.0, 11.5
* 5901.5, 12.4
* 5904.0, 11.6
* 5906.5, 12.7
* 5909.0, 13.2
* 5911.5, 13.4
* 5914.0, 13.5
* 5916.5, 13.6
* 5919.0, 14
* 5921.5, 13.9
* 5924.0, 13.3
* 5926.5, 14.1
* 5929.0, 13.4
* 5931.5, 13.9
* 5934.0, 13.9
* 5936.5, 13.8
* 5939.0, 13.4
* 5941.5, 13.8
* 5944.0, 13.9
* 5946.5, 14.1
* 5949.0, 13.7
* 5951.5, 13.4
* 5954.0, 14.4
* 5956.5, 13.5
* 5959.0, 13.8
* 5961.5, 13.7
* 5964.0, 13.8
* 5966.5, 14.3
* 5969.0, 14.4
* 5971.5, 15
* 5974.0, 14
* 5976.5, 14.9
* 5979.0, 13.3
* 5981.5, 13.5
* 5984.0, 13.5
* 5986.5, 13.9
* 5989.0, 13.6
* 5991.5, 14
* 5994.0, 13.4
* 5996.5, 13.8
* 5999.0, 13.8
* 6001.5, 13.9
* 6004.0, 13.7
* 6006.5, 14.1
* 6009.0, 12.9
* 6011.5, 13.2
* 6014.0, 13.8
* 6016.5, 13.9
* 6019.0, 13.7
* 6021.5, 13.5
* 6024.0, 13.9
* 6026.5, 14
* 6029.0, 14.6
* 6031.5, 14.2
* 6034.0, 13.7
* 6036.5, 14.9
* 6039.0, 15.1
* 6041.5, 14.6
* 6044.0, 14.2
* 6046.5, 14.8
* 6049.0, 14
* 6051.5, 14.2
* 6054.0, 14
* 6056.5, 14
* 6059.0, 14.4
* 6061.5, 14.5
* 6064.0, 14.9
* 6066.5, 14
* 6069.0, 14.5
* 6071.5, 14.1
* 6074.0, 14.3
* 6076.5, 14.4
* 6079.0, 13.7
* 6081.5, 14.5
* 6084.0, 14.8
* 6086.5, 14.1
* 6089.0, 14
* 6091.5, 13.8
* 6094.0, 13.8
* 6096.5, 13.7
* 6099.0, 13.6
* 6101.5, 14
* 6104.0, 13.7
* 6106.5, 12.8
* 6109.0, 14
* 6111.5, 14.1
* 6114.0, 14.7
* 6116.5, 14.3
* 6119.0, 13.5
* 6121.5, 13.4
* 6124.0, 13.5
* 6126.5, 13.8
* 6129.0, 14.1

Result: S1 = 1.6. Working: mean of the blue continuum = 13.9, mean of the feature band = 13.1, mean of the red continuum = 13.7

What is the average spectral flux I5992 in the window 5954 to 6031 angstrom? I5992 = 13.9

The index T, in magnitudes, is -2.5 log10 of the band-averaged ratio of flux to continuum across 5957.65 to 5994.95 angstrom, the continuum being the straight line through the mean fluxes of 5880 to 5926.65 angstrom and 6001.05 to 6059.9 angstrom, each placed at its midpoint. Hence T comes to -0.047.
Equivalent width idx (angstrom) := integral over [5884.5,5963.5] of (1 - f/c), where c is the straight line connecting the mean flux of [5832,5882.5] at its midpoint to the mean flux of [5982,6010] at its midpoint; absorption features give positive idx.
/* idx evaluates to 5.0 angstrom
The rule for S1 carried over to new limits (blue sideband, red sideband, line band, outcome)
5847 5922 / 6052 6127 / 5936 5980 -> -2.0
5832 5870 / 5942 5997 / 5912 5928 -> 0.3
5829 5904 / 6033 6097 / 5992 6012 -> 0.5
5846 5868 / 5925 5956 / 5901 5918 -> 1.1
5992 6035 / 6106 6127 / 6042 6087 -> -1.7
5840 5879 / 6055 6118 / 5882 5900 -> 3.7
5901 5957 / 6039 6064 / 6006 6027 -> 0.7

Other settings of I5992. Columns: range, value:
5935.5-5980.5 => 14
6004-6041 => 14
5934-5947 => 13.8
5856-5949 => 13.1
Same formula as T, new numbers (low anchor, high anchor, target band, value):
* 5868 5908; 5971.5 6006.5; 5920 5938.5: -0.07 mag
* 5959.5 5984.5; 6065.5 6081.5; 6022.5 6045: -0.02 mag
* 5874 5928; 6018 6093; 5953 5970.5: -0.06 mag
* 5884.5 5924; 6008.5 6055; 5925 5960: -0.08 mag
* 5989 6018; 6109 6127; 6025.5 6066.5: -0.05 mag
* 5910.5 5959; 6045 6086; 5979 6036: 0.02 mag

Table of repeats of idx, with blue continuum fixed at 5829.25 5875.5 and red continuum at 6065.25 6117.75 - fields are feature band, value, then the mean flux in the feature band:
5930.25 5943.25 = 0.3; 13.8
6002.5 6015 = 0.5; 13.5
